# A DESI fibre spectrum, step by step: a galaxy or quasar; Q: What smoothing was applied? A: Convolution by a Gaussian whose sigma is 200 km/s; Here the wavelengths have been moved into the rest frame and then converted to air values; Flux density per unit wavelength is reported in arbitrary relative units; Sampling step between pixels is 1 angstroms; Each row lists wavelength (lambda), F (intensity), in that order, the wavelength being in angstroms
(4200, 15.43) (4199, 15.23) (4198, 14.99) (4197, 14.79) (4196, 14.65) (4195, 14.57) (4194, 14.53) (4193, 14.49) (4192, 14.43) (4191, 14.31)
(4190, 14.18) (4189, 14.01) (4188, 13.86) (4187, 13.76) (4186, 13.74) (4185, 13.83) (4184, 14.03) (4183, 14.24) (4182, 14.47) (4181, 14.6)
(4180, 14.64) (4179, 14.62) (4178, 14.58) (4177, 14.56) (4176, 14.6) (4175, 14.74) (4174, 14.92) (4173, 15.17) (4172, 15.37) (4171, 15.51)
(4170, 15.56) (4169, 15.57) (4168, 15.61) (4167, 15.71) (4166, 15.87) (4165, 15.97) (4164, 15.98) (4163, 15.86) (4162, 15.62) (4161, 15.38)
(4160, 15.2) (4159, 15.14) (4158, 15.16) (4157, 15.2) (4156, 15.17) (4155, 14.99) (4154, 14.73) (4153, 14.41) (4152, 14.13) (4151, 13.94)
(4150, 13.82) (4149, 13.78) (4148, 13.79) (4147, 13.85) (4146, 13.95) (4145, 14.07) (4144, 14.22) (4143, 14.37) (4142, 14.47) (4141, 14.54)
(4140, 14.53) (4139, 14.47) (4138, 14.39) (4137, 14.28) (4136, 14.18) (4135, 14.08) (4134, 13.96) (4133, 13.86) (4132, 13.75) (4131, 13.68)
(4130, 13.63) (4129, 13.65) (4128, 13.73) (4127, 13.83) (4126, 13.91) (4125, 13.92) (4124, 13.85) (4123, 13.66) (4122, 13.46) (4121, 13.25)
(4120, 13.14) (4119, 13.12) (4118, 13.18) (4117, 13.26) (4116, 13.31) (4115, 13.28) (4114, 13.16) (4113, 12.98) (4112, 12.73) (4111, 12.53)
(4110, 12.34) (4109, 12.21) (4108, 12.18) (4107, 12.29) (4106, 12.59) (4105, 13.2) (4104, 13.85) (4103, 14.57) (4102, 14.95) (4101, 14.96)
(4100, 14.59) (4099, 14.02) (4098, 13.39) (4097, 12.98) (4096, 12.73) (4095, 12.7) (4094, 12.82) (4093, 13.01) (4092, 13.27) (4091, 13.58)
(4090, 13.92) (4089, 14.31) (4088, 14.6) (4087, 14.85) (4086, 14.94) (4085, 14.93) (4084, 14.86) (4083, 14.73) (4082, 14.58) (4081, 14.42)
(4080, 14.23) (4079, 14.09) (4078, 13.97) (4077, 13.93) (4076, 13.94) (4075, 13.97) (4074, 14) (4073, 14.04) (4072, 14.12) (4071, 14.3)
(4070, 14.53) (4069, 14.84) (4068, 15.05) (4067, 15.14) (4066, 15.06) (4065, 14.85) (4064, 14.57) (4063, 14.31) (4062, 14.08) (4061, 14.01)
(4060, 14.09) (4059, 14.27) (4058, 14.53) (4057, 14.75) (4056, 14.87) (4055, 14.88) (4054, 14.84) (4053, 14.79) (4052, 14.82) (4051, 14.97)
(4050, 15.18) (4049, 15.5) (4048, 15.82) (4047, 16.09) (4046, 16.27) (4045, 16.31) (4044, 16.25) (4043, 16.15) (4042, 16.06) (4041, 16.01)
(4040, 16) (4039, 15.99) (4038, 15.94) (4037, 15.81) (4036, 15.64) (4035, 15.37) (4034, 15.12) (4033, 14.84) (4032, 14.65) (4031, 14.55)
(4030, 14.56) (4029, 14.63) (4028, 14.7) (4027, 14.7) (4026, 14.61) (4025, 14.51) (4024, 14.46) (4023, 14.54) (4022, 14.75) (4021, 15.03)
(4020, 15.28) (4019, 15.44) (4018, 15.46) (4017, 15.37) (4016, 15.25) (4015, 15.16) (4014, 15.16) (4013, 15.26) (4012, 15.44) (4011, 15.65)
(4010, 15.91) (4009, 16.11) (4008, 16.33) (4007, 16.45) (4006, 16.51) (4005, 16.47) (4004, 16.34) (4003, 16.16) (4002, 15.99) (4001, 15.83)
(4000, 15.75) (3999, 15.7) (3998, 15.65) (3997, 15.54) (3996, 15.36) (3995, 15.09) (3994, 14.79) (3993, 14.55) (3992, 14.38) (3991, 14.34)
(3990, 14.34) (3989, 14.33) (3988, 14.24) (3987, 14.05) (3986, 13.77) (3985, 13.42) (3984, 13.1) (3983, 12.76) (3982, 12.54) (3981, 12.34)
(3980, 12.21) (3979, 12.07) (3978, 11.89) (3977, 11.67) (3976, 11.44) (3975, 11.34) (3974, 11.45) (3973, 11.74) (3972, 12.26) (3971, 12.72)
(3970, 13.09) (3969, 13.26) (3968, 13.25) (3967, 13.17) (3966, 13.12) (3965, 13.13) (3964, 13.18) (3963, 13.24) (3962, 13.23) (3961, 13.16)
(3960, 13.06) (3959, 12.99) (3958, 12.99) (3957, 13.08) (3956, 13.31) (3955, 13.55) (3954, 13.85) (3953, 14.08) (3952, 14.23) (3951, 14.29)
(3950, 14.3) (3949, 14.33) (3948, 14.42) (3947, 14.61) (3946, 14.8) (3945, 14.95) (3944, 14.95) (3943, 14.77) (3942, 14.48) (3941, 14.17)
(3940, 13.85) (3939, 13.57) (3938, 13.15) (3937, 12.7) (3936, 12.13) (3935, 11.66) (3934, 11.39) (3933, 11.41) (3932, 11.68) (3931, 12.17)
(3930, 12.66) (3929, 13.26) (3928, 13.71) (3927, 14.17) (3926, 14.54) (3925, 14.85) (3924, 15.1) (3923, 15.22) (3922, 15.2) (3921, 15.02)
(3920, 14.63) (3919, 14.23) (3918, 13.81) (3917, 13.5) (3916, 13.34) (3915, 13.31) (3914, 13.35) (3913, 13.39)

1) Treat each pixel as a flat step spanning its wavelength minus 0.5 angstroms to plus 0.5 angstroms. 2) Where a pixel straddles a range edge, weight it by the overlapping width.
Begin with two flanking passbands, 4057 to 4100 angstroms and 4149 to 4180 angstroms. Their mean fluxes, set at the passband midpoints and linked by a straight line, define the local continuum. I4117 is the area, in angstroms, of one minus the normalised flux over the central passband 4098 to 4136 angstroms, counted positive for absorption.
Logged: 2.8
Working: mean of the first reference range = 14.2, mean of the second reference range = 15.1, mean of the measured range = 13.5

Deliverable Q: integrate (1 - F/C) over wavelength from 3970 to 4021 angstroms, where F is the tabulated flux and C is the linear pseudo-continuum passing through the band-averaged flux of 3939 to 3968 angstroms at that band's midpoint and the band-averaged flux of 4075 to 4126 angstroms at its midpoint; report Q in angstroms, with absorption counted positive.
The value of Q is -2.4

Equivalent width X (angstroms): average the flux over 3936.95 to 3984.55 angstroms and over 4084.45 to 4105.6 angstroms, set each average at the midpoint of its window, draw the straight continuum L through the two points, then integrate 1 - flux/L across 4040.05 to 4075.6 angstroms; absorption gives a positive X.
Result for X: -3.21 angstroms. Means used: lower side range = 13.3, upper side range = 13.9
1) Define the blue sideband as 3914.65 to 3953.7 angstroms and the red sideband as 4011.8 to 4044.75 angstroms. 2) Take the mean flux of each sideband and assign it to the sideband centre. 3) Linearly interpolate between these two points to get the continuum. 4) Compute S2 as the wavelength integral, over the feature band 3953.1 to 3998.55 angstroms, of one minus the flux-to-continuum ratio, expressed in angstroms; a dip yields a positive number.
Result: 3.62 angstroms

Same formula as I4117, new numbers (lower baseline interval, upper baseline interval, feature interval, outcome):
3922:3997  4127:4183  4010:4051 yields -4.32 angstroms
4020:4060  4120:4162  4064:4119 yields 3.23 angstroms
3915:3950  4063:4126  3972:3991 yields 1.45 angstroms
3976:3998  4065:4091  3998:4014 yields -2.48 angstroms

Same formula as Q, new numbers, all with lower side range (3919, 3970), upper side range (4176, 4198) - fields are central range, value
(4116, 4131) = 0.7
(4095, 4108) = 0.5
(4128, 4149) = 0.2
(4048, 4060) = -0.8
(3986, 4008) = -2.4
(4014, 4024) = -0.9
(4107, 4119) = 1.1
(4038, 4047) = -1.4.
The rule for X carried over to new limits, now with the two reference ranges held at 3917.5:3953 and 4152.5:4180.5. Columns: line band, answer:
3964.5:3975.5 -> 1.1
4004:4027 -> -1.8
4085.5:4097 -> 0.9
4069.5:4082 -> 0.4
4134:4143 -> 0.4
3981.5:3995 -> 0.2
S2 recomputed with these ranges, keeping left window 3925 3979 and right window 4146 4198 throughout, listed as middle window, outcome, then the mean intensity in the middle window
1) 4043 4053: -1.30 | 15.7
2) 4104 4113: 1.06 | 12.6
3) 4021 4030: -0.60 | 14.6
